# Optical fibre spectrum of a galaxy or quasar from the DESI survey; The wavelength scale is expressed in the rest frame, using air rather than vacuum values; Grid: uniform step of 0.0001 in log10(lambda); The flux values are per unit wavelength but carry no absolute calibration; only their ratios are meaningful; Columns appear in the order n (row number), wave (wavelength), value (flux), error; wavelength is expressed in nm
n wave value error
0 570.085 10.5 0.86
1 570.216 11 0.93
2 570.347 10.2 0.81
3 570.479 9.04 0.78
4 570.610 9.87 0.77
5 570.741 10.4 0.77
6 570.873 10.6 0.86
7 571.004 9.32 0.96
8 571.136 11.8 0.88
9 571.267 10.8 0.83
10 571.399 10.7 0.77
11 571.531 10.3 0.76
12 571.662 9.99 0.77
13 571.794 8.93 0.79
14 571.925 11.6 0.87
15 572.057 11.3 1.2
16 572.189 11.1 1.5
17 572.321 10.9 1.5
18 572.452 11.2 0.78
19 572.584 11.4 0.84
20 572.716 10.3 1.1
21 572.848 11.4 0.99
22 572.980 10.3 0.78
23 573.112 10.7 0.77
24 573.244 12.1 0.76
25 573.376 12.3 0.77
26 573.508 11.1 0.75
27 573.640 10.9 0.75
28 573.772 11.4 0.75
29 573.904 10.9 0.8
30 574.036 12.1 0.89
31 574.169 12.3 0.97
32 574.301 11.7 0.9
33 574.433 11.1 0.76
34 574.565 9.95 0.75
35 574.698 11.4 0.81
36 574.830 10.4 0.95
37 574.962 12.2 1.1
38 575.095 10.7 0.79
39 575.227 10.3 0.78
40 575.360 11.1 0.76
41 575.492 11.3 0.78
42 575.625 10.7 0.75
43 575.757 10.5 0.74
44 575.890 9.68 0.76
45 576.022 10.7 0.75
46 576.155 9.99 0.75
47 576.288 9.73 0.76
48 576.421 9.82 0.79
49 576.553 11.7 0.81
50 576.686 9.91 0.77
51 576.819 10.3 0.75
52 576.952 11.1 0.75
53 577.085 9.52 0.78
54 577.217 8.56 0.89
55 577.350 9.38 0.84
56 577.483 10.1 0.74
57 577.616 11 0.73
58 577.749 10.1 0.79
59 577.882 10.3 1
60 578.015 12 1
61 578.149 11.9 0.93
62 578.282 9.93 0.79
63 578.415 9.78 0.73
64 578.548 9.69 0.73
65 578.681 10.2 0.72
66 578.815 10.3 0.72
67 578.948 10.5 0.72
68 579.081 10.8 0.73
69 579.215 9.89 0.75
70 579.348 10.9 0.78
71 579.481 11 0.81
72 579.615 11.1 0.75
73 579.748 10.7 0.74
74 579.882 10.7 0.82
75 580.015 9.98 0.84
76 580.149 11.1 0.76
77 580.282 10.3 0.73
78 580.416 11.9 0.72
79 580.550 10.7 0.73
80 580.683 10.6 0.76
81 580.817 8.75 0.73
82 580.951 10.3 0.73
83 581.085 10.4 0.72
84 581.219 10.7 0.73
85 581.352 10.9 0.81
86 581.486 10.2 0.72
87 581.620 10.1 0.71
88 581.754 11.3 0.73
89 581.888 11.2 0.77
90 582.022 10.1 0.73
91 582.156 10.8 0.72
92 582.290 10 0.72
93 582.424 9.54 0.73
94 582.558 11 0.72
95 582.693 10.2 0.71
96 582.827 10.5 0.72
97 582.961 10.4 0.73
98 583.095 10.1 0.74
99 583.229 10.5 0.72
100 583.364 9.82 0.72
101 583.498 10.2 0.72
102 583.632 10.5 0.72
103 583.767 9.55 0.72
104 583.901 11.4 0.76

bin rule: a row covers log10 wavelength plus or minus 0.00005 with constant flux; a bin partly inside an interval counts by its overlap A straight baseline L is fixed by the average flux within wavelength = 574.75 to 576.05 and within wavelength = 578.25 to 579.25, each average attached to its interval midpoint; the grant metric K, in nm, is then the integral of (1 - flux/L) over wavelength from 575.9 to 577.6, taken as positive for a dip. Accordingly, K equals 0.07 nm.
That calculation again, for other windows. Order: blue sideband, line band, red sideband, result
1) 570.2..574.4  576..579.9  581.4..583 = 0.09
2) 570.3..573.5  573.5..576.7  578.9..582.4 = -0.07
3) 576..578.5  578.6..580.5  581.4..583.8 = -0.06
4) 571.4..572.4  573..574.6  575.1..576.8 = -0.13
